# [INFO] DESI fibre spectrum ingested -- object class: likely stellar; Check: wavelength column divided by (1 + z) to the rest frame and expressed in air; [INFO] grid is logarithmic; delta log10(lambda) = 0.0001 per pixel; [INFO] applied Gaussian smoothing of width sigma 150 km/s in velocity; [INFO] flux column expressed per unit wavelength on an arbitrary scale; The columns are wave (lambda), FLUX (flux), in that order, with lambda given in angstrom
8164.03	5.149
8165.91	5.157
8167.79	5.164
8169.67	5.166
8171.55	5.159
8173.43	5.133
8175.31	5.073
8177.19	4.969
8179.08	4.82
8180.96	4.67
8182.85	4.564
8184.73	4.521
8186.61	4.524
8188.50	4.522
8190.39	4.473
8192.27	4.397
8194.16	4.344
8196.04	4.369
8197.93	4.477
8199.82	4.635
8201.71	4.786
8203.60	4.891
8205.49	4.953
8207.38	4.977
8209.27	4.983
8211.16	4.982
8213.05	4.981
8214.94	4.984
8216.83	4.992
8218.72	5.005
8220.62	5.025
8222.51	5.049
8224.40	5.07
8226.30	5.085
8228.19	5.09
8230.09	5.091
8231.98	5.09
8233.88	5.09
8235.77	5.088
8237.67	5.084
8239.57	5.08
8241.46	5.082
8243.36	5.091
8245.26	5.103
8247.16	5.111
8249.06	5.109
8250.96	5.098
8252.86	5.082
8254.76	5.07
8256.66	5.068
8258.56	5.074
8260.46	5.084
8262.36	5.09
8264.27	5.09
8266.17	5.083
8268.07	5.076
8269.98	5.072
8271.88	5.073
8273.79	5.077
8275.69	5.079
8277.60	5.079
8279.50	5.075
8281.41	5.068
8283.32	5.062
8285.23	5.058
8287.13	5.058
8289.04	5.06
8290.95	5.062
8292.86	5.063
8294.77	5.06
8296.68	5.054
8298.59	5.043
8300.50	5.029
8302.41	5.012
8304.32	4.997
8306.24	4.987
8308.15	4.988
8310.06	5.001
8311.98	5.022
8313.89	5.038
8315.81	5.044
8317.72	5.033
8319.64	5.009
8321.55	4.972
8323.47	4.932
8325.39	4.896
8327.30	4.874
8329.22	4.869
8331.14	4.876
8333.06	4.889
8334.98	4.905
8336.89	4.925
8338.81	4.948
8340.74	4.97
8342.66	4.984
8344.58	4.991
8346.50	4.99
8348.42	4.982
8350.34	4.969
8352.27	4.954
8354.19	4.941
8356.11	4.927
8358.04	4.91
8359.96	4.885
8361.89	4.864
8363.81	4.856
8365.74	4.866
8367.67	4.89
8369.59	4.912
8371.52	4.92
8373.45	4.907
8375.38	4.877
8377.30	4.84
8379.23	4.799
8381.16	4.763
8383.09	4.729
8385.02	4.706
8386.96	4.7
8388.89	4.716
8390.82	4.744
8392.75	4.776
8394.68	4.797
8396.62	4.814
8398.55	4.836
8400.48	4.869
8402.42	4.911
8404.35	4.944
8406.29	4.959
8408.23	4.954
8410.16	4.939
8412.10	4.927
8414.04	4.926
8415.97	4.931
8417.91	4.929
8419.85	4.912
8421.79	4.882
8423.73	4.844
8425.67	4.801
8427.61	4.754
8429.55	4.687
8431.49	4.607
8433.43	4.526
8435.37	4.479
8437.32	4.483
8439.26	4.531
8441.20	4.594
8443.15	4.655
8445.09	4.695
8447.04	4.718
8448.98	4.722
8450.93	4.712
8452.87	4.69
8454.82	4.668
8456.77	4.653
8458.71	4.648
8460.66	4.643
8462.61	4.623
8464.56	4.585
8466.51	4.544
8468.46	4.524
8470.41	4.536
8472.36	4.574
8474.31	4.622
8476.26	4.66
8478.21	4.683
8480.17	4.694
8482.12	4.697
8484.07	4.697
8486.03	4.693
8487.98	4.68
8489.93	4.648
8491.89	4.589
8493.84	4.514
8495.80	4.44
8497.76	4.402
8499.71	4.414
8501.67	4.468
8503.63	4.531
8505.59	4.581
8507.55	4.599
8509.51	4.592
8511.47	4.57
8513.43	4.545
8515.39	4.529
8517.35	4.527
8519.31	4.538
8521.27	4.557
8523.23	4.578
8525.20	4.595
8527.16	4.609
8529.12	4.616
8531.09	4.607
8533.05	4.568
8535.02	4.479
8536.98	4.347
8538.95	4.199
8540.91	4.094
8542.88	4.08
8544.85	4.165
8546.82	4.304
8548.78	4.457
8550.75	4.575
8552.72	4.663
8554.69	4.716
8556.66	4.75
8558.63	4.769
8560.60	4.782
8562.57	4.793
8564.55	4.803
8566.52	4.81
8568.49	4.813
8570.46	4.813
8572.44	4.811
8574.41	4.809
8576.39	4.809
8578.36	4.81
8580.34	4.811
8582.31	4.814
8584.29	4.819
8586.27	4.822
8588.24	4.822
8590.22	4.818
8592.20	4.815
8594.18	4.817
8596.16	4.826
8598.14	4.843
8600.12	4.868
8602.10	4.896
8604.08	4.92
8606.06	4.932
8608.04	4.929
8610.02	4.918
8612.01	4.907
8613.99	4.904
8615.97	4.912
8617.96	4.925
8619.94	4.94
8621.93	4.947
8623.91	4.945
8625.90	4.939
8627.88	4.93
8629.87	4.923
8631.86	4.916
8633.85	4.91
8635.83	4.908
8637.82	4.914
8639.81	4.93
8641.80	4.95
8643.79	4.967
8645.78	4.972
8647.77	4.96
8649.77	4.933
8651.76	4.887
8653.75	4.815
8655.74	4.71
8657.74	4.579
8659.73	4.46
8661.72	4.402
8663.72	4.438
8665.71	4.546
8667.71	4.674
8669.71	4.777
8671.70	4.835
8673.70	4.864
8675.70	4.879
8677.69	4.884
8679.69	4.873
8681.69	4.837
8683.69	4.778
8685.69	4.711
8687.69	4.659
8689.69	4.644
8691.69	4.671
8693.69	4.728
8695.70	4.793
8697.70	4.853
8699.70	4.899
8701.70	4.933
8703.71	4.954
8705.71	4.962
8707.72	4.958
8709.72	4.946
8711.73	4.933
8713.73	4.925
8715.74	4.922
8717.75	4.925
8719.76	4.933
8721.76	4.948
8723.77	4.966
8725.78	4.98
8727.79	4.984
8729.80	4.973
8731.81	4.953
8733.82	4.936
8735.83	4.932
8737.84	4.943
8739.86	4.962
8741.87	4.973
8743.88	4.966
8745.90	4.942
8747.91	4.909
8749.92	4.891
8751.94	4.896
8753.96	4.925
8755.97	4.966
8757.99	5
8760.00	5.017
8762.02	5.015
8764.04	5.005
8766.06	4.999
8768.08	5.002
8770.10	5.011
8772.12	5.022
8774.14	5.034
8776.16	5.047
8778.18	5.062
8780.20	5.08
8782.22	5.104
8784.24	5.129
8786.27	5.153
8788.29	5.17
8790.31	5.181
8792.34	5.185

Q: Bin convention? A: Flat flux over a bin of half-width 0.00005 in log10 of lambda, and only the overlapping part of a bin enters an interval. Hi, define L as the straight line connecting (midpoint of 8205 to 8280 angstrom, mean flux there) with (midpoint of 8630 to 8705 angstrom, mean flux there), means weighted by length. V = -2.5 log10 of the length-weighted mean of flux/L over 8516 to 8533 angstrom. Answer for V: 0.071 mag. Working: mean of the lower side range 5.06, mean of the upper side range 4.8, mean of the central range 4.58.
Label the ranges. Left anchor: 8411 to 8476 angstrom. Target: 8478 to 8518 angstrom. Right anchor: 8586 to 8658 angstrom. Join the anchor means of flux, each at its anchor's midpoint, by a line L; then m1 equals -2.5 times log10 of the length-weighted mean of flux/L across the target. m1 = 0.04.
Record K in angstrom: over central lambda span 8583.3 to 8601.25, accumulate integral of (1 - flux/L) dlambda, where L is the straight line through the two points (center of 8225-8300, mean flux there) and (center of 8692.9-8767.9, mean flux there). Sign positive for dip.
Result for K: 0.55 angstrom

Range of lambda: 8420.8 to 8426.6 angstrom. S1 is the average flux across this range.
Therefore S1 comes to 4.84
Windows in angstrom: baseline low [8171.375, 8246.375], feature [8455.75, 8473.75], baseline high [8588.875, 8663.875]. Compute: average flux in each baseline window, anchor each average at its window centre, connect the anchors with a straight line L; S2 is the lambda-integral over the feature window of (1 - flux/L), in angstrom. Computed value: 1.0 angstrom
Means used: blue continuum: 4.88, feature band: 4.59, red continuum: 4.86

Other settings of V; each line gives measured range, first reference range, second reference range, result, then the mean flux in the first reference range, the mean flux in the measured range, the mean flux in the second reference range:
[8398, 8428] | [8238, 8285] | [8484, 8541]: -0.03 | 5.08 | 4.9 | 4.53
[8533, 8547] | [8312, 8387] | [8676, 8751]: 0.15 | 4.91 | 4.26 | 4.89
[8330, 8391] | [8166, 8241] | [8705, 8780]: 0.01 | 4.89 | 4.88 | 4.97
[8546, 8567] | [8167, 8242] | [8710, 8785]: 0.06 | 4.89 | 4.68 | 4.98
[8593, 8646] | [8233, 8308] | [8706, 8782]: 0.02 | 5.07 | 4.91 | 4.97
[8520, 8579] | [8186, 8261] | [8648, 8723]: 0.06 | 4.93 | 4.59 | 4.8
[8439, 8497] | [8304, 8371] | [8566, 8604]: 0.06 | 4.94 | 4.63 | 4.83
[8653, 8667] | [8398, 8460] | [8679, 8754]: 0.07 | 4.76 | 4.56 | 4.89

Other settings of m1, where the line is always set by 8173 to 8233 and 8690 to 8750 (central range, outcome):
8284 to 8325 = -0.04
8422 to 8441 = 0.05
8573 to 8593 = 0.02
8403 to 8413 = -0.02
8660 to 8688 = 0.04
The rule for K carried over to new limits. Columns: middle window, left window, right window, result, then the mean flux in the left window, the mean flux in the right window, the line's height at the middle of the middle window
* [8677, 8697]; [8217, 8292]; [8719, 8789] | 1.0 angstrom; 5.08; 4.99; 5.01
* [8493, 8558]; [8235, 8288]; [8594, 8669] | 5.5 angstrom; 5.08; 4.84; 4.91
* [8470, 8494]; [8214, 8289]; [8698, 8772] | 1.8 angstrom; 5.07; 4.95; 5.02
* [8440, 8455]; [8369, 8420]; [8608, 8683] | 0.5 angstrom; 4.85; 4.84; 4.85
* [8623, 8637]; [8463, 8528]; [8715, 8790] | -0.4 angstrom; 4.58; 4.99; 4.79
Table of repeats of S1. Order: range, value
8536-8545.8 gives 4.18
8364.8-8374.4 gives 4.9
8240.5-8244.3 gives 5.09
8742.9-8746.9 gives 4.95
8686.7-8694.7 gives 4.67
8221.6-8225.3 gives 5.06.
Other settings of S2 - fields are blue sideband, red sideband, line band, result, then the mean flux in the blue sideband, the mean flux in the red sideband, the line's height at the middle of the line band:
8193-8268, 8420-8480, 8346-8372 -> -0.7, 4.99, 4.65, 4.79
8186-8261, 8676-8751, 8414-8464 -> 2.2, 4.93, 4.89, 4.91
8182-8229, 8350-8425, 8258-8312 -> -2.6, 4.79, 4.87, 4.82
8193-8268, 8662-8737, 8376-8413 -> 0.8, 4.99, 4.85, 4.94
